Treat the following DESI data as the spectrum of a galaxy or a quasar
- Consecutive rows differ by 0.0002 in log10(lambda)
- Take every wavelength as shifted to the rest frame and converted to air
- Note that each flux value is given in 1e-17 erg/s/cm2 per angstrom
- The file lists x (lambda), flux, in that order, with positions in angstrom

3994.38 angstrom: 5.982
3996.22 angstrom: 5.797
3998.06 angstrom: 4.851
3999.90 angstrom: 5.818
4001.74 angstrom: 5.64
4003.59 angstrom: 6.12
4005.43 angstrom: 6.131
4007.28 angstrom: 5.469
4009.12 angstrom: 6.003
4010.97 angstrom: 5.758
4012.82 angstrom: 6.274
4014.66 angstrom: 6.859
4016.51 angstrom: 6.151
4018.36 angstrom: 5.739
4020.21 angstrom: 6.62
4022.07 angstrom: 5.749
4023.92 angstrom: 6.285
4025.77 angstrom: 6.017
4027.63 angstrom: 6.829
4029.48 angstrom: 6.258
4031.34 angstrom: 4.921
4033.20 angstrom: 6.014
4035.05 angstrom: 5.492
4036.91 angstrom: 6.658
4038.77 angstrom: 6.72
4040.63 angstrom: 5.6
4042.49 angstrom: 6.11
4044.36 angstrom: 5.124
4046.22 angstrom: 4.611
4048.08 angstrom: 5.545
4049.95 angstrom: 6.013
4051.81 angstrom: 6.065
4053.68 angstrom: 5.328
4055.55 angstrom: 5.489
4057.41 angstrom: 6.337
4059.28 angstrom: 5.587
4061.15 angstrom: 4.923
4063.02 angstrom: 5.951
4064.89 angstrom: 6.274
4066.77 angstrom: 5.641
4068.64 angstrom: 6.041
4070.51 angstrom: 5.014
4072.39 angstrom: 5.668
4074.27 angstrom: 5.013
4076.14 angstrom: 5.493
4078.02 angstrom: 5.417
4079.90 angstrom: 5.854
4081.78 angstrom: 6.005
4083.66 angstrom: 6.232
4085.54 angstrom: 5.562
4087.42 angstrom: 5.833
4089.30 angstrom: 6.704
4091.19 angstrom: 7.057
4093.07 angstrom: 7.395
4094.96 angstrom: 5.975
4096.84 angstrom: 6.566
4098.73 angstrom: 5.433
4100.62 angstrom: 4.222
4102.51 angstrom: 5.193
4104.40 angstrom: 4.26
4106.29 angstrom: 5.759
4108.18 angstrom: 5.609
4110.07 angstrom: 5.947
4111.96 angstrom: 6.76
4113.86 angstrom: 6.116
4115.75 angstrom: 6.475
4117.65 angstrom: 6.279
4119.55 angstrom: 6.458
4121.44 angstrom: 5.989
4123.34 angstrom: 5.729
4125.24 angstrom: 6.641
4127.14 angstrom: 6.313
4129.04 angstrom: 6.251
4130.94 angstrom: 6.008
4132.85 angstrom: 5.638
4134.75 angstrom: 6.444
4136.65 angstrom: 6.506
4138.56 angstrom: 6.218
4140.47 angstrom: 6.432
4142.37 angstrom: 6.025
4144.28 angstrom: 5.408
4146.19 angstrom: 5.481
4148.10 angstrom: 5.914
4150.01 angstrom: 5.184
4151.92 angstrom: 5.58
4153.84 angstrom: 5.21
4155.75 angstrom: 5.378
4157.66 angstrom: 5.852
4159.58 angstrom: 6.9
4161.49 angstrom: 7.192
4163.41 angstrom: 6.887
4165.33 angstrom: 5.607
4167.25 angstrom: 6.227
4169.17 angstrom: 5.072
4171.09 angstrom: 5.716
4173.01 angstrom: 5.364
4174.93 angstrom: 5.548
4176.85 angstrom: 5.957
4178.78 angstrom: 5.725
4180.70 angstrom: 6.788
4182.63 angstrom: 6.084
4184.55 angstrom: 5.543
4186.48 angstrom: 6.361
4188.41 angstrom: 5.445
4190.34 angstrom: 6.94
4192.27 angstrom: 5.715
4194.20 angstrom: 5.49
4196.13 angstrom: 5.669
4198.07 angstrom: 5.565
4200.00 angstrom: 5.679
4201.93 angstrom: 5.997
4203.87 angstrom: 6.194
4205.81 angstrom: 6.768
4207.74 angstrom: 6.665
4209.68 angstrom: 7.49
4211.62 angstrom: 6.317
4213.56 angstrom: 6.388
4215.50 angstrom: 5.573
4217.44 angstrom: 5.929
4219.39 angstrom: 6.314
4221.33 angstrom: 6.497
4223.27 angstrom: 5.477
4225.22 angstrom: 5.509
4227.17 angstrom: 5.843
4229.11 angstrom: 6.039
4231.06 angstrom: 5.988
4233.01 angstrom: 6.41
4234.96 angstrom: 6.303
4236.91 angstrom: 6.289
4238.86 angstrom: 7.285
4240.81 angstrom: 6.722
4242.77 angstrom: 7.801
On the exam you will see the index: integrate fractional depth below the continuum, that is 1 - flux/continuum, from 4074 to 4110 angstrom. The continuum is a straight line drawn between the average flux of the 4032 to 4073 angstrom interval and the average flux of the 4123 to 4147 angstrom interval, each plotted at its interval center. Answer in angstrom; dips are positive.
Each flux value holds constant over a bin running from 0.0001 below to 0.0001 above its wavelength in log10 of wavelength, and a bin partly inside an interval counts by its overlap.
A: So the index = 0.7 angstrom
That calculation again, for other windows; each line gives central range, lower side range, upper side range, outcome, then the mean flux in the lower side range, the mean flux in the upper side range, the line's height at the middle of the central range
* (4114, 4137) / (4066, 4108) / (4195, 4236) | -1.4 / 5.74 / 6.12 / 5.85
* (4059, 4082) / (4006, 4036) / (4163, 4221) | 1.7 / 6.03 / 6.03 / 6.03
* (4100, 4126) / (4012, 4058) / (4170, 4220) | 0.7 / 5.95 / 6.04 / 5.99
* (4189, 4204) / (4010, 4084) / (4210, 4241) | 0.6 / 5.84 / 6.19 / 6.14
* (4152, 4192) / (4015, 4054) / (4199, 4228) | 0.9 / 5.92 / 6.18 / 6.12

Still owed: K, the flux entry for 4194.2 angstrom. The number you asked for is 5.49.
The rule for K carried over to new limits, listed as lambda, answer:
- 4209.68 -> 7.49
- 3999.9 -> 5.818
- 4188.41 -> 5.445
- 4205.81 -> 6.768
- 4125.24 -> 6.641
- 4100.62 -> 4.222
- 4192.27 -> 5.715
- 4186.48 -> 6.361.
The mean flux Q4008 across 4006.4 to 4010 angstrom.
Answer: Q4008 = 5.75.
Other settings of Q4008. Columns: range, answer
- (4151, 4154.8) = 5.39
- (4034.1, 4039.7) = 6.3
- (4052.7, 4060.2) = 5.69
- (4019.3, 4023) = 6.17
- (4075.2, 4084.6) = 5.8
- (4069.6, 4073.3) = 5.33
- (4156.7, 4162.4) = 6.65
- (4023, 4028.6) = 6.38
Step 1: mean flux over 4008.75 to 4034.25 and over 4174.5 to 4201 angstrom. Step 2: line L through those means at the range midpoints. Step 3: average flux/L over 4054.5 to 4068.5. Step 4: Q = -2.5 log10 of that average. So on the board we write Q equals 0.05 mag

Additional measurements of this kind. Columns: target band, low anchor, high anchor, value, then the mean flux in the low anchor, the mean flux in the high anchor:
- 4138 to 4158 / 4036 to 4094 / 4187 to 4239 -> 0.06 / 5.85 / 6.12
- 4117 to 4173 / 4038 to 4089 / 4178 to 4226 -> -0.01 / 5.69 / 6.09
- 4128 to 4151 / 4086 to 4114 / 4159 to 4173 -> 0.02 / 5.91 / 6.15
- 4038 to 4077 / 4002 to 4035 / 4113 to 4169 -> 0.08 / 6.05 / 6.07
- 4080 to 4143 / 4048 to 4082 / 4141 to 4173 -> -0.06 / 5.66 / 5.85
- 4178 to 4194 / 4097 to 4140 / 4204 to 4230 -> 0.01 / 5.94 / 6.22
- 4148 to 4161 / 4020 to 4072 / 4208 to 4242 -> 0.06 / 5.82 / 6.27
